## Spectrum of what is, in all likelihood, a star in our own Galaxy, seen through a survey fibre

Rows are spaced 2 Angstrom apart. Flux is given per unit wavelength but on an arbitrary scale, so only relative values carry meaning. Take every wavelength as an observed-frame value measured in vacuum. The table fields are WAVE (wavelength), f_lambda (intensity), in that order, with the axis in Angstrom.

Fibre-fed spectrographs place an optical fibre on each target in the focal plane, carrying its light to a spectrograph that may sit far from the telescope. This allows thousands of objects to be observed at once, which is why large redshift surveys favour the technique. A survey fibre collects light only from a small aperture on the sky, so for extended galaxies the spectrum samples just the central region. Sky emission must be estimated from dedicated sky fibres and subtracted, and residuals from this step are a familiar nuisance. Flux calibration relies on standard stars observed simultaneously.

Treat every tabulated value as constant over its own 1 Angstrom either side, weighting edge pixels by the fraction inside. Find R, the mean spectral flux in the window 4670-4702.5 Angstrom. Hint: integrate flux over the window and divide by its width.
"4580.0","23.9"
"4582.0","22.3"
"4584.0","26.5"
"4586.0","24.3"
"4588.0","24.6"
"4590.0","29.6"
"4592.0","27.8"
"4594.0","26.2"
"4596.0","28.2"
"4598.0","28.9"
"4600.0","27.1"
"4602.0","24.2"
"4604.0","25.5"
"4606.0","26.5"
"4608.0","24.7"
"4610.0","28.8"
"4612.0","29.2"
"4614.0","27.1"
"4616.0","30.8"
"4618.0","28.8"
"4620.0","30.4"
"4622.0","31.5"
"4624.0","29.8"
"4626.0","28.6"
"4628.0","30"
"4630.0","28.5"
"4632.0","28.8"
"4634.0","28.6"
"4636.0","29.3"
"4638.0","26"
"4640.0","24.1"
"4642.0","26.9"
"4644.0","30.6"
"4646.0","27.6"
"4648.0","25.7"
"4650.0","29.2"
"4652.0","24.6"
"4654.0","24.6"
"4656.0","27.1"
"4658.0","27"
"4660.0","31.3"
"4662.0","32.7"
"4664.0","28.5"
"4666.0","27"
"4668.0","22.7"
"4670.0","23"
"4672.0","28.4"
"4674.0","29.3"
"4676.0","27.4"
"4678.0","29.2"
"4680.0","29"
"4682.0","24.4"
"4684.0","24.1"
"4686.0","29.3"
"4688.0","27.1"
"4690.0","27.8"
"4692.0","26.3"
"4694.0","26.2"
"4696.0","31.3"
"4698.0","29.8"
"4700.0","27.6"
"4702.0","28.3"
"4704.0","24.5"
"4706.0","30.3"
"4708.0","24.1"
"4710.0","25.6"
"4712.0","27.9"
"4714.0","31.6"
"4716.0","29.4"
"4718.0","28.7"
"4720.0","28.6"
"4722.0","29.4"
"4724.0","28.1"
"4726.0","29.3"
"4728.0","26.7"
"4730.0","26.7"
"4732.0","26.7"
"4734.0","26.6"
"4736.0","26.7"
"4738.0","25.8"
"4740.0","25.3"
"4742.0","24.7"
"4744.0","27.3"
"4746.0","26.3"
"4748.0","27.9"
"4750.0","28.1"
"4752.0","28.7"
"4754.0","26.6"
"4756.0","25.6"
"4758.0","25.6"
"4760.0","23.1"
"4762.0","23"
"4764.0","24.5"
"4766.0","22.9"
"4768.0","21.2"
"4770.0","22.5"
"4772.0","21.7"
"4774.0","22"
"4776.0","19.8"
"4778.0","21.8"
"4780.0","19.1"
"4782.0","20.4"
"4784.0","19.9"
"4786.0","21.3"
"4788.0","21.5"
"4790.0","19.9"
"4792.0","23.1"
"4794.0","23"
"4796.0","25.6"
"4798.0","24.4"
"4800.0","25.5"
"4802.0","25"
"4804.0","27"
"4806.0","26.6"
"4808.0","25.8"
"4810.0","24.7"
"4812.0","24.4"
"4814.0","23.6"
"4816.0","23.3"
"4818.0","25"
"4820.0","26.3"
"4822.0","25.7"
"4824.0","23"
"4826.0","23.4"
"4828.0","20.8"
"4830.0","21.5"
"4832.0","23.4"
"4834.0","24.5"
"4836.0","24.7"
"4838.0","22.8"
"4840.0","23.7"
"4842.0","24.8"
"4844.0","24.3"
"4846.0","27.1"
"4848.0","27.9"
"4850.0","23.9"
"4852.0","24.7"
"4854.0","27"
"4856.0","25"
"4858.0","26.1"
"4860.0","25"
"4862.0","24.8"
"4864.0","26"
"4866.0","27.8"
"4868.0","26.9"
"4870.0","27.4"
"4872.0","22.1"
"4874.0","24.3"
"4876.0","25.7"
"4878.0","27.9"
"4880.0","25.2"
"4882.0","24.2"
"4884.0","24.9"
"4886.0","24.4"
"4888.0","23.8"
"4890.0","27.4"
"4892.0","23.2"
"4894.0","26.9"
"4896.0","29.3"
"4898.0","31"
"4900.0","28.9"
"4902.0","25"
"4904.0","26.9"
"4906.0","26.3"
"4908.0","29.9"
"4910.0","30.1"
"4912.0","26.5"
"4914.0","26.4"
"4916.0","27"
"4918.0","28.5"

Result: 27.7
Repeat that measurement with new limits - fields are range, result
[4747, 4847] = 23.8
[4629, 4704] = 27.5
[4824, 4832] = 22.2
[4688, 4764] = 27.2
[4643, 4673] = 27.3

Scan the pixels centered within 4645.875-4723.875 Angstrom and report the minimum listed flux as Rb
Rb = 22.7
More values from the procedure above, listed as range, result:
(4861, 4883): 22.1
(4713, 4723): 28.6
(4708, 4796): 19.1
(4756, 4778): 19.8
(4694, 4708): 24.1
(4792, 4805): 23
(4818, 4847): 20.8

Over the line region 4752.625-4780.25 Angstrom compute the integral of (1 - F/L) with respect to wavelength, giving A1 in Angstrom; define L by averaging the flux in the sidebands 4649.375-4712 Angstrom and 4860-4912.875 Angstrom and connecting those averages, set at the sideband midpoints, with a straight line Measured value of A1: 4.05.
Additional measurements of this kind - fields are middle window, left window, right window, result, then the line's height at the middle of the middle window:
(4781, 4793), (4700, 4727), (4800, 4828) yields 2.2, 25.7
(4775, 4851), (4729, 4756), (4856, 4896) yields 7.1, 26.1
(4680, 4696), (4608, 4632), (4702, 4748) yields 0.6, 28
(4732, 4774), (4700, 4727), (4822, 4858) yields 2.8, 26.9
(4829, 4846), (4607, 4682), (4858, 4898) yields 1.5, 26.2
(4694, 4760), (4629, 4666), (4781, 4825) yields -4.1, 25.8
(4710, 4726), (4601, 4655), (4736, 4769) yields -1.7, 26.1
